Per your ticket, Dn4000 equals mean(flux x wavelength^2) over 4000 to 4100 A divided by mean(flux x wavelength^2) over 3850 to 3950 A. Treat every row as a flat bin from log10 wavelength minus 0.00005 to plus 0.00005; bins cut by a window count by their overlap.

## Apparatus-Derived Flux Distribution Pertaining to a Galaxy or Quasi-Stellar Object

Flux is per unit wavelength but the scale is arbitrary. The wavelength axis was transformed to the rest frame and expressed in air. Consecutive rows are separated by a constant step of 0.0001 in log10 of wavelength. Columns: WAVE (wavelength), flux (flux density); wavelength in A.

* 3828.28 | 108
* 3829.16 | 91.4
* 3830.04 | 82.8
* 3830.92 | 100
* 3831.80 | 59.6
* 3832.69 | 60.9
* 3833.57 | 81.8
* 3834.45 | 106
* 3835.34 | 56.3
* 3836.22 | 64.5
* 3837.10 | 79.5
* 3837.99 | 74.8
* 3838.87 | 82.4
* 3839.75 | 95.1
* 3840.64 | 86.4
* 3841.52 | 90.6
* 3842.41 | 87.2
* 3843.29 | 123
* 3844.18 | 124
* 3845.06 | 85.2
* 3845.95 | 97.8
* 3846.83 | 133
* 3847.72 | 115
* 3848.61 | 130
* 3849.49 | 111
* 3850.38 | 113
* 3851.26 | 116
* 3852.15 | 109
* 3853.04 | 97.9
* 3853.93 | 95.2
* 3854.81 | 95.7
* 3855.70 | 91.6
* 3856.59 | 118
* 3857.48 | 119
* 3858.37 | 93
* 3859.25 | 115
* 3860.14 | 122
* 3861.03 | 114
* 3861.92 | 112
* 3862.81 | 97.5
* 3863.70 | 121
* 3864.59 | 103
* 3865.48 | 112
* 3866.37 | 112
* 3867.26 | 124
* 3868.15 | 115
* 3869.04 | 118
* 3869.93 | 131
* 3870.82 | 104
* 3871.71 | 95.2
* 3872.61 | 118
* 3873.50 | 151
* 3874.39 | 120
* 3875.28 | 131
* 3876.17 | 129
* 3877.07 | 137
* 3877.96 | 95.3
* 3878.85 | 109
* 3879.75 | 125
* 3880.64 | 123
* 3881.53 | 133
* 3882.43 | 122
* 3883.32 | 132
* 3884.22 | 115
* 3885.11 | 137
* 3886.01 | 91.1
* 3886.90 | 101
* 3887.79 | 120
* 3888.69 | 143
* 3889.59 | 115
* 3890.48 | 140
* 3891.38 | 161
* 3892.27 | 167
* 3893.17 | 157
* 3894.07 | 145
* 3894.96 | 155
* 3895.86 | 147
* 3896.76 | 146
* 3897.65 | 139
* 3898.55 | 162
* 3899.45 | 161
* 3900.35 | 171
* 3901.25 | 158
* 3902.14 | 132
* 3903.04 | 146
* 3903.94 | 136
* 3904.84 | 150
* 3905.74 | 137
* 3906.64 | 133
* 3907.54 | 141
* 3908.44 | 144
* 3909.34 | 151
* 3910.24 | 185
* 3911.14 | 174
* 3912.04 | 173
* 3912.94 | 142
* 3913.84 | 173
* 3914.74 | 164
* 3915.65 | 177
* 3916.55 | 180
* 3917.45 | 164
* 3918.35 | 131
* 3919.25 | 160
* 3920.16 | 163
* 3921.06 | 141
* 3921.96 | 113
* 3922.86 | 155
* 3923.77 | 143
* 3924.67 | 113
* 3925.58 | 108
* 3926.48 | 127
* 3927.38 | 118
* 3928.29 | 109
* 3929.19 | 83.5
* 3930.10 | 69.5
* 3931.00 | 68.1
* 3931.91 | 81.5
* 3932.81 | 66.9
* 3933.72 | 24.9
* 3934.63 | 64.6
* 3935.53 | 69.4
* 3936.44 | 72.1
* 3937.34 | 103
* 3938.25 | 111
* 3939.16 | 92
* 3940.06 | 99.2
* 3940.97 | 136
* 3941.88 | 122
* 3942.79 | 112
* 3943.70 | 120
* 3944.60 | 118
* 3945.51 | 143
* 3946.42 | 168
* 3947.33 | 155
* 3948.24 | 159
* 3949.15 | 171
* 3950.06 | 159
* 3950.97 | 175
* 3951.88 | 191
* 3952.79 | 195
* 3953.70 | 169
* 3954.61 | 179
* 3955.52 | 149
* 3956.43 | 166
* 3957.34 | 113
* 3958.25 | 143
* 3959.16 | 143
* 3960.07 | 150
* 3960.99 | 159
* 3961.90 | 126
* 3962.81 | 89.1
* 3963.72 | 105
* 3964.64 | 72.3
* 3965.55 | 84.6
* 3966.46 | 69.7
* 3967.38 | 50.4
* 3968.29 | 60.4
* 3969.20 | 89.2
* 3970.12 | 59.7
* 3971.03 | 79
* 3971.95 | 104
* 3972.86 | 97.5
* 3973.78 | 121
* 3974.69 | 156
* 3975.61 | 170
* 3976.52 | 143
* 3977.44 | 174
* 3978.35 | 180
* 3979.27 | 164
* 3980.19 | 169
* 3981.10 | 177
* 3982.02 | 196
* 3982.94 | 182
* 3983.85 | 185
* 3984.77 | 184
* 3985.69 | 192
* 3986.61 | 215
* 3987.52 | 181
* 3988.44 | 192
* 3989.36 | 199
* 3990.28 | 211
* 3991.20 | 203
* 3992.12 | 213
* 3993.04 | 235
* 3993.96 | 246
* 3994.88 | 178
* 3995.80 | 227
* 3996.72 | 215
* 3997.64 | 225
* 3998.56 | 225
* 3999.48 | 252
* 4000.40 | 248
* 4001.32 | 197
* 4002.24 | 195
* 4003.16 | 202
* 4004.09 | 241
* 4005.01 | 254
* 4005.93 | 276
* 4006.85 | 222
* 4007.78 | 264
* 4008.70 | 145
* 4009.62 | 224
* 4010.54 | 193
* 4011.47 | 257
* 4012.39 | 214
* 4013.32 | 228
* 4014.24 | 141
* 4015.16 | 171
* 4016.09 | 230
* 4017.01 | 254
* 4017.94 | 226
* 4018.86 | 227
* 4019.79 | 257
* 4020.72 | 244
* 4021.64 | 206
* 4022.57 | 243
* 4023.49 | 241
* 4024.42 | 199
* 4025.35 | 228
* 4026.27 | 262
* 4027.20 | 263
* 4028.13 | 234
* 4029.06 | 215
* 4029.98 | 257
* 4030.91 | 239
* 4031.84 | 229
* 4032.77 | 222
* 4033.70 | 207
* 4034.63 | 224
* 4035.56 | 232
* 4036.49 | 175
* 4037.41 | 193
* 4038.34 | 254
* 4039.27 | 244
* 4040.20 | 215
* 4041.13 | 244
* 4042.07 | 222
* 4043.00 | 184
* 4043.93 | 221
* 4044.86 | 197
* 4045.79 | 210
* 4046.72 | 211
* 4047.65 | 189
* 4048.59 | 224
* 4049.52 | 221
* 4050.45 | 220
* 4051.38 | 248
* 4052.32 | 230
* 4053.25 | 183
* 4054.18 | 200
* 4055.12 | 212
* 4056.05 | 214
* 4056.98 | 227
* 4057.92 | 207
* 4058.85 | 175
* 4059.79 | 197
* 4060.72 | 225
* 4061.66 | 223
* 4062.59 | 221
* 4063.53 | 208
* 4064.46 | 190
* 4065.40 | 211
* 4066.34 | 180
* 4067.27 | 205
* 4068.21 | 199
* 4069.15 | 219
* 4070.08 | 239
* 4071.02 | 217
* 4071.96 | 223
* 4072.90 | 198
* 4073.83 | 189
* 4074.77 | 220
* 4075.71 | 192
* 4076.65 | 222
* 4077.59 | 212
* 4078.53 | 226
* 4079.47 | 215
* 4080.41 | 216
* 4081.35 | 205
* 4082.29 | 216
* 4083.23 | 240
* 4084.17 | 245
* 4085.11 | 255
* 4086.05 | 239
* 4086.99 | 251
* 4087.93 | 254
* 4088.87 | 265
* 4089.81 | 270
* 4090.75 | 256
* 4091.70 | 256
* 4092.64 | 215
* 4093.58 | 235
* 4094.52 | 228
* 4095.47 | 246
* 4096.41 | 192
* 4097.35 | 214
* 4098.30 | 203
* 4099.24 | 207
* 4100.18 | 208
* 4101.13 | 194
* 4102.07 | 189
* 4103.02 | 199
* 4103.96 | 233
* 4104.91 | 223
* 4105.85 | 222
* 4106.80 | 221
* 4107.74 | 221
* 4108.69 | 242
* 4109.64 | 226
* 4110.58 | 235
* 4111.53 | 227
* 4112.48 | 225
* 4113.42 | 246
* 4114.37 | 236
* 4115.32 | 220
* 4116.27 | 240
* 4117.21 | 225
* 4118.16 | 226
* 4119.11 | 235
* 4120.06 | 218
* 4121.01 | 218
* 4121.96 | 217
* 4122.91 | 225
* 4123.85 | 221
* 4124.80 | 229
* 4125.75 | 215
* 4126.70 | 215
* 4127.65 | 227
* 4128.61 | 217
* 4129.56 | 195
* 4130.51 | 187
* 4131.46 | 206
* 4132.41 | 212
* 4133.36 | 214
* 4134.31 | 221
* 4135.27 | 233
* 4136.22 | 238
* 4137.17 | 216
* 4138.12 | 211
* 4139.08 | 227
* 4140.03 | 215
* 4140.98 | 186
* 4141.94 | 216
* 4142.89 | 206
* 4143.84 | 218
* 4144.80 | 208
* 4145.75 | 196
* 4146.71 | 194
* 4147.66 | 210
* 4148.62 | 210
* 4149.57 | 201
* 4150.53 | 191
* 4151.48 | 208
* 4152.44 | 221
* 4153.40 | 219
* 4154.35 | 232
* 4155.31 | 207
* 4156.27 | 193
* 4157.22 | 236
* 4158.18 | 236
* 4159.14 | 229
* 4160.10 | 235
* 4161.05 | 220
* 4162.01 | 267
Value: 1.89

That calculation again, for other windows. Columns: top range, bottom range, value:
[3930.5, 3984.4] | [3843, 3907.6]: 1.06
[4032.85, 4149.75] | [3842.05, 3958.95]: 1.87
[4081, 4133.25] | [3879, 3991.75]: 1.78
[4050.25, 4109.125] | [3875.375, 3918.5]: 1.68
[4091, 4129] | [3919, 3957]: 1.94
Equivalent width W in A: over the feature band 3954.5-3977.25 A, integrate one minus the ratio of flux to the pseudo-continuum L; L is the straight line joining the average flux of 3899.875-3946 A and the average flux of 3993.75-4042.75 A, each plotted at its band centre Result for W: 7.4 A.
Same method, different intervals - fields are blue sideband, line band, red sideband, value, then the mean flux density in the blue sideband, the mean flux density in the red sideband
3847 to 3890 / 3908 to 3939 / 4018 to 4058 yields 5.18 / 116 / 223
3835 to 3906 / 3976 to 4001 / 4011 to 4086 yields -2.00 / 119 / 219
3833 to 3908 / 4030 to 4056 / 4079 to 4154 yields -3.65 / 119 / 221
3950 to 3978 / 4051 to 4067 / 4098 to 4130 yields -1.93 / 127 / 221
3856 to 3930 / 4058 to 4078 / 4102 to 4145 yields -0.88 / 133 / 220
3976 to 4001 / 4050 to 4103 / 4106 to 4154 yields -1.83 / 200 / 218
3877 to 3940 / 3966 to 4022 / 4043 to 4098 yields -3.42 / 130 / 219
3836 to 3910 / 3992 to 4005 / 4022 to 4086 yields -2.36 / 122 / 218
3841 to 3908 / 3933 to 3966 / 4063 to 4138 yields 6.10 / 124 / 221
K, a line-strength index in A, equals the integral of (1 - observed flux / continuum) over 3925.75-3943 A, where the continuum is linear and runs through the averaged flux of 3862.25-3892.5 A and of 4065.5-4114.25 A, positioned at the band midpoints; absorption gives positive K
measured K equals 6.7 A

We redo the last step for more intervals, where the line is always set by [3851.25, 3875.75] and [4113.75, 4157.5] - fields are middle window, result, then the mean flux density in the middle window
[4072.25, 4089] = -2.6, 225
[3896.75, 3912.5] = -3.0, 152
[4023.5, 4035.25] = -3.8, 232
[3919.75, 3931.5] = 1.7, 116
